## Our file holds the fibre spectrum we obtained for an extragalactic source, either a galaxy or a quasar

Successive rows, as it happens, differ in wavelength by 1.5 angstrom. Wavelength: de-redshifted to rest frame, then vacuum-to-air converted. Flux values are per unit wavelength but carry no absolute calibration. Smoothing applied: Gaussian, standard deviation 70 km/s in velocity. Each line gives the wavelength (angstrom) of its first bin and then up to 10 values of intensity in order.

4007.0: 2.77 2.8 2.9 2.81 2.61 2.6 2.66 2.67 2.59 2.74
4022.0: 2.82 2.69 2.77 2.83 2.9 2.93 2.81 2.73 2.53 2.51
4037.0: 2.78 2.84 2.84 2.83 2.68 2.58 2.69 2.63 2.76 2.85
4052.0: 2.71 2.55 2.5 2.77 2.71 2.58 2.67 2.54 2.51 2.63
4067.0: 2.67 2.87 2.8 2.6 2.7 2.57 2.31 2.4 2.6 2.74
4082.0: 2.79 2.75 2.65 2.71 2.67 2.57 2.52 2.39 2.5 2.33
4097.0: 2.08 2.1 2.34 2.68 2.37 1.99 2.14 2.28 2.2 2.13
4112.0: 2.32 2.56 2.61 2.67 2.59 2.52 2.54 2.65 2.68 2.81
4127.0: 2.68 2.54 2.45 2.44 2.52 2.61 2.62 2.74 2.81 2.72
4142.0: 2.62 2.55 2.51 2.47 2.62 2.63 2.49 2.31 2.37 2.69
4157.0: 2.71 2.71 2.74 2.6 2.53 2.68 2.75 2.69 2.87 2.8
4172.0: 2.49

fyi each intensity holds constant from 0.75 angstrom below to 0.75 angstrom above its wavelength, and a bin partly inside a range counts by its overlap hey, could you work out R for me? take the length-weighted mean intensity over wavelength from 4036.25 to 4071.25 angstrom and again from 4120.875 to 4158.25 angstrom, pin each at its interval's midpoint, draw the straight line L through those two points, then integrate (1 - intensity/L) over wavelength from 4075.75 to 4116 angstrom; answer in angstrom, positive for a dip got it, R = 3.2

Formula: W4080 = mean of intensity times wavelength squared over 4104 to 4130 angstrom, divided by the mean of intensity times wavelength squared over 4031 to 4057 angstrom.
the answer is 0.95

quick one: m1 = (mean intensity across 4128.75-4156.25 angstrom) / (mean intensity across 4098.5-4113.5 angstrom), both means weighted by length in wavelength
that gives 1.1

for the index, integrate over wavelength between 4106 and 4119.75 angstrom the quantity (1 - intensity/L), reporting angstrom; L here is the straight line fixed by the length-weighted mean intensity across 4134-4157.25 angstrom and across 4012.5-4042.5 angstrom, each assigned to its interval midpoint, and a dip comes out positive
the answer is 1.1 angstrom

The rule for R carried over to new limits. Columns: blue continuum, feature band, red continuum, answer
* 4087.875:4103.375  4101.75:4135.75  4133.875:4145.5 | 0.83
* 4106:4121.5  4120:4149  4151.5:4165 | -1.24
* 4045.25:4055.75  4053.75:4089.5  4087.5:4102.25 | -1.29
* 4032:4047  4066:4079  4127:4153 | 0.21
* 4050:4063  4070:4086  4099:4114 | -0.80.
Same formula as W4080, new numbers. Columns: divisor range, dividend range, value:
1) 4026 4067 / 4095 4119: 0.89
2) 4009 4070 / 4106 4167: 0.99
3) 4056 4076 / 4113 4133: 1.01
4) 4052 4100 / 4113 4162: 1.04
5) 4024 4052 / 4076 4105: 0.93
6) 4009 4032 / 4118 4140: 1.00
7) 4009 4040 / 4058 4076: 0.98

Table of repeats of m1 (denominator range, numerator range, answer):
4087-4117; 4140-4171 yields 1.10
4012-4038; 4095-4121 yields 0.87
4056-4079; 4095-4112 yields 0.86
